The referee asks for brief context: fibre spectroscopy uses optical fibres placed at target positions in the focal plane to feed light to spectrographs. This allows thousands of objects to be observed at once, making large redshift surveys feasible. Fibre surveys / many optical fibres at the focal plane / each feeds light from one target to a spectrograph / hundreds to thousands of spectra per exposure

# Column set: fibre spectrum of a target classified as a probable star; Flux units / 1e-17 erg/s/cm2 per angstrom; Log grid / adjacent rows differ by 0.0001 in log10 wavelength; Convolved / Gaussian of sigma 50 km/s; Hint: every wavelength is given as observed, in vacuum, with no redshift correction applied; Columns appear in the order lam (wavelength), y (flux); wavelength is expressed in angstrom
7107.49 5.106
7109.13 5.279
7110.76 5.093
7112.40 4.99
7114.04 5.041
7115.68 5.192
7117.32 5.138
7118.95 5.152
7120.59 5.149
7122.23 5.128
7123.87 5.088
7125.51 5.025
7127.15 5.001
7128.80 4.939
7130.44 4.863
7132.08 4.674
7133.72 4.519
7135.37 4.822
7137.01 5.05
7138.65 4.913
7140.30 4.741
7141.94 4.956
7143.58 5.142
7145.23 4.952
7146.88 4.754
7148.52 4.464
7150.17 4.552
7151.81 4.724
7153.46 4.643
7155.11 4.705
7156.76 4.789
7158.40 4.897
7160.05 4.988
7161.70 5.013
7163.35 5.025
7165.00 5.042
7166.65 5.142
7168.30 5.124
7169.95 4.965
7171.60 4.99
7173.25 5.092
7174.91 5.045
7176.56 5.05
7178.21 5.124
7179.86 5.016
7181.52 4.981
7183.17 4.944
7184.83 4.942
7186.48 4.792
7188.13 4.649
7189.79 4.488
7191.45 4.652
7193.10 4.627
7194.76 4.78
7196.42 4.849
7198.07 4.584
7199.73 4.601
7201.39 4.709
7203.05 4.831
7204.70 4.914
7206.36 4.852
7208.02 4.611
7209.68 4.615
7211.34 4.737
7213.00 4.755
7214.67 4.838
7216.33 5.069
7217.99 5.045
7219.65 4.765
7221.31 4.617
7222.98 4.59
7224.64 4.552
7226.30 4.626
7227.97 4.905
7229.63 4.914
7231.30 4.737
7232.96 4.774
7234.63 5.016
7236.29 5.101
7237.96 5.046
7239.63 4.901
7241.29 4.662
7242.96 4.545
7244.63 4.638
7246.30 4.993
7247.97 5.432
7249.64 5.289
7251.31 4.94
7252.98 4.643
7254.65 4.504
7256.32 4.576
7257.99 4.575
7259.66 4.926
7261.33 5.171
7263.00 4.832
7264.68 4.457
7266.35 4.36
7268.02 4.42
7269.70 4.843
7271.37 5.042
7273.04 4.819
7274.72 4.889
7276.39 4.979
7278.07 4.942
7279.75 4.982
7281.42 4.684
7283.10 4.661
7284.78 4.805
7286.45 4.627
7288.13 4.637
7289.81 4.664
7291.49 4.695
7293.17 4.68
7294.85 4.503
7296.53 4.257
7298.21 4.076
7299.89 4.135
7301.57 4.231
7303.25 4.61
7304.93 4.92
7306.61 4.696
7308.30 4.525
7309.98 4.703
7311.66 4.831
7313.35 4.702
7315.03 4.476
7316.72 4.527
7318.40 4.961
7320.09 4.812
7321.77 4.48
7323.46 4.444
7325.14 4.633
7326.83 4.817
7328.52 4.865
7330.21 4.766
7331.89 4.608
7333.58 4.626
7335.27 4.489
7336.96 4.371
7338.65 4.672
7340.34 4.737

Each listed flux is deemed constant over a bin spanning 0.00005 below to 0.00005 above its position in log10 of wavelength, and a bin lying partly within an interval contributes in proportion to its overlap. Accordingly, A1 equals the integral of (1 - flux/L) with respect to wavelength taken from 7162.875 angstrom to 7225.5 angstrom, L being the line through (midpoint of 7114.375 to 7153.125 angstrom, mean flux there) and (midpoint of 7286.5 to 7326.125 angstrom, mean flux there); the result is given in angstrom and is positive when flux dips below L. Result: -0.6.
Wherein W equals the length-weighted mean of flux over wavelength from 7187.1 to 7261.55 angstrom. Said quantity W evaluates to 4.79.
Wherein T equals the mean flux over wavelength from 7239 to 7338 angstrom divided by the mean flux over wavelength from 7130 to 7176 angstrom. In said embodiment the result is 0.96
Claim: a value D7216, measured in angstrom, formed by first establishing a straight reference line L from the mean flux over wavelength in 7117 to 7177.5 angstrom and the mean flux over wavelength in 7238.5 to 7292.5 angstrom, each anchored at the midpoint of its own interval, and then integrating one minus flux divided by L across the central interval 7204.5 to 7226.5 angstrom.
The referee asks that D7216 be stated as 0.4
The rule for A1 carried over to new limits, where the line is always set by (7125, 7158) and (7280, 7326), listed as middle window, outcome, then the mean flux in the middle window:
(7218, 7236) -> -0.3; 4.78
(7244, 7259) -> -0.6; 4.85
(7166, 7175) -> -0.5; 5.06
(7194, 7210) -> 0.0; 4.74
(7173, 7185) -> -0.7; 5.02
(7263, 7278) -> -0.3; 4.74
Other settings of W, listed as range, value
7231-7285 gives 4.82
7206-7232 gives 4.76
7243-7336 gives 4.7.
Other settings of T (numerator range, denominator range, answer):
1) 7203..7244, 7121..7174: 0.98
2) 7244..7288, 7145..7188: 0.98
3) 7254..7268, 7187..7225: 0.99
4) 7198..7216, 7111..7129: 0.93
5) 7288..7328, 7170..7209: 0.95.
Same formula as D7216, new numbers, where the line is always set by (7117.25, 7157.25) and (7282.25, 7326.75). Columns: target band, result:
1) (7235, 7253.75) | -0.95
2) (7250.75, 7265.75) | -0.18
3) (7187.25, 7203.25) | 0.34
